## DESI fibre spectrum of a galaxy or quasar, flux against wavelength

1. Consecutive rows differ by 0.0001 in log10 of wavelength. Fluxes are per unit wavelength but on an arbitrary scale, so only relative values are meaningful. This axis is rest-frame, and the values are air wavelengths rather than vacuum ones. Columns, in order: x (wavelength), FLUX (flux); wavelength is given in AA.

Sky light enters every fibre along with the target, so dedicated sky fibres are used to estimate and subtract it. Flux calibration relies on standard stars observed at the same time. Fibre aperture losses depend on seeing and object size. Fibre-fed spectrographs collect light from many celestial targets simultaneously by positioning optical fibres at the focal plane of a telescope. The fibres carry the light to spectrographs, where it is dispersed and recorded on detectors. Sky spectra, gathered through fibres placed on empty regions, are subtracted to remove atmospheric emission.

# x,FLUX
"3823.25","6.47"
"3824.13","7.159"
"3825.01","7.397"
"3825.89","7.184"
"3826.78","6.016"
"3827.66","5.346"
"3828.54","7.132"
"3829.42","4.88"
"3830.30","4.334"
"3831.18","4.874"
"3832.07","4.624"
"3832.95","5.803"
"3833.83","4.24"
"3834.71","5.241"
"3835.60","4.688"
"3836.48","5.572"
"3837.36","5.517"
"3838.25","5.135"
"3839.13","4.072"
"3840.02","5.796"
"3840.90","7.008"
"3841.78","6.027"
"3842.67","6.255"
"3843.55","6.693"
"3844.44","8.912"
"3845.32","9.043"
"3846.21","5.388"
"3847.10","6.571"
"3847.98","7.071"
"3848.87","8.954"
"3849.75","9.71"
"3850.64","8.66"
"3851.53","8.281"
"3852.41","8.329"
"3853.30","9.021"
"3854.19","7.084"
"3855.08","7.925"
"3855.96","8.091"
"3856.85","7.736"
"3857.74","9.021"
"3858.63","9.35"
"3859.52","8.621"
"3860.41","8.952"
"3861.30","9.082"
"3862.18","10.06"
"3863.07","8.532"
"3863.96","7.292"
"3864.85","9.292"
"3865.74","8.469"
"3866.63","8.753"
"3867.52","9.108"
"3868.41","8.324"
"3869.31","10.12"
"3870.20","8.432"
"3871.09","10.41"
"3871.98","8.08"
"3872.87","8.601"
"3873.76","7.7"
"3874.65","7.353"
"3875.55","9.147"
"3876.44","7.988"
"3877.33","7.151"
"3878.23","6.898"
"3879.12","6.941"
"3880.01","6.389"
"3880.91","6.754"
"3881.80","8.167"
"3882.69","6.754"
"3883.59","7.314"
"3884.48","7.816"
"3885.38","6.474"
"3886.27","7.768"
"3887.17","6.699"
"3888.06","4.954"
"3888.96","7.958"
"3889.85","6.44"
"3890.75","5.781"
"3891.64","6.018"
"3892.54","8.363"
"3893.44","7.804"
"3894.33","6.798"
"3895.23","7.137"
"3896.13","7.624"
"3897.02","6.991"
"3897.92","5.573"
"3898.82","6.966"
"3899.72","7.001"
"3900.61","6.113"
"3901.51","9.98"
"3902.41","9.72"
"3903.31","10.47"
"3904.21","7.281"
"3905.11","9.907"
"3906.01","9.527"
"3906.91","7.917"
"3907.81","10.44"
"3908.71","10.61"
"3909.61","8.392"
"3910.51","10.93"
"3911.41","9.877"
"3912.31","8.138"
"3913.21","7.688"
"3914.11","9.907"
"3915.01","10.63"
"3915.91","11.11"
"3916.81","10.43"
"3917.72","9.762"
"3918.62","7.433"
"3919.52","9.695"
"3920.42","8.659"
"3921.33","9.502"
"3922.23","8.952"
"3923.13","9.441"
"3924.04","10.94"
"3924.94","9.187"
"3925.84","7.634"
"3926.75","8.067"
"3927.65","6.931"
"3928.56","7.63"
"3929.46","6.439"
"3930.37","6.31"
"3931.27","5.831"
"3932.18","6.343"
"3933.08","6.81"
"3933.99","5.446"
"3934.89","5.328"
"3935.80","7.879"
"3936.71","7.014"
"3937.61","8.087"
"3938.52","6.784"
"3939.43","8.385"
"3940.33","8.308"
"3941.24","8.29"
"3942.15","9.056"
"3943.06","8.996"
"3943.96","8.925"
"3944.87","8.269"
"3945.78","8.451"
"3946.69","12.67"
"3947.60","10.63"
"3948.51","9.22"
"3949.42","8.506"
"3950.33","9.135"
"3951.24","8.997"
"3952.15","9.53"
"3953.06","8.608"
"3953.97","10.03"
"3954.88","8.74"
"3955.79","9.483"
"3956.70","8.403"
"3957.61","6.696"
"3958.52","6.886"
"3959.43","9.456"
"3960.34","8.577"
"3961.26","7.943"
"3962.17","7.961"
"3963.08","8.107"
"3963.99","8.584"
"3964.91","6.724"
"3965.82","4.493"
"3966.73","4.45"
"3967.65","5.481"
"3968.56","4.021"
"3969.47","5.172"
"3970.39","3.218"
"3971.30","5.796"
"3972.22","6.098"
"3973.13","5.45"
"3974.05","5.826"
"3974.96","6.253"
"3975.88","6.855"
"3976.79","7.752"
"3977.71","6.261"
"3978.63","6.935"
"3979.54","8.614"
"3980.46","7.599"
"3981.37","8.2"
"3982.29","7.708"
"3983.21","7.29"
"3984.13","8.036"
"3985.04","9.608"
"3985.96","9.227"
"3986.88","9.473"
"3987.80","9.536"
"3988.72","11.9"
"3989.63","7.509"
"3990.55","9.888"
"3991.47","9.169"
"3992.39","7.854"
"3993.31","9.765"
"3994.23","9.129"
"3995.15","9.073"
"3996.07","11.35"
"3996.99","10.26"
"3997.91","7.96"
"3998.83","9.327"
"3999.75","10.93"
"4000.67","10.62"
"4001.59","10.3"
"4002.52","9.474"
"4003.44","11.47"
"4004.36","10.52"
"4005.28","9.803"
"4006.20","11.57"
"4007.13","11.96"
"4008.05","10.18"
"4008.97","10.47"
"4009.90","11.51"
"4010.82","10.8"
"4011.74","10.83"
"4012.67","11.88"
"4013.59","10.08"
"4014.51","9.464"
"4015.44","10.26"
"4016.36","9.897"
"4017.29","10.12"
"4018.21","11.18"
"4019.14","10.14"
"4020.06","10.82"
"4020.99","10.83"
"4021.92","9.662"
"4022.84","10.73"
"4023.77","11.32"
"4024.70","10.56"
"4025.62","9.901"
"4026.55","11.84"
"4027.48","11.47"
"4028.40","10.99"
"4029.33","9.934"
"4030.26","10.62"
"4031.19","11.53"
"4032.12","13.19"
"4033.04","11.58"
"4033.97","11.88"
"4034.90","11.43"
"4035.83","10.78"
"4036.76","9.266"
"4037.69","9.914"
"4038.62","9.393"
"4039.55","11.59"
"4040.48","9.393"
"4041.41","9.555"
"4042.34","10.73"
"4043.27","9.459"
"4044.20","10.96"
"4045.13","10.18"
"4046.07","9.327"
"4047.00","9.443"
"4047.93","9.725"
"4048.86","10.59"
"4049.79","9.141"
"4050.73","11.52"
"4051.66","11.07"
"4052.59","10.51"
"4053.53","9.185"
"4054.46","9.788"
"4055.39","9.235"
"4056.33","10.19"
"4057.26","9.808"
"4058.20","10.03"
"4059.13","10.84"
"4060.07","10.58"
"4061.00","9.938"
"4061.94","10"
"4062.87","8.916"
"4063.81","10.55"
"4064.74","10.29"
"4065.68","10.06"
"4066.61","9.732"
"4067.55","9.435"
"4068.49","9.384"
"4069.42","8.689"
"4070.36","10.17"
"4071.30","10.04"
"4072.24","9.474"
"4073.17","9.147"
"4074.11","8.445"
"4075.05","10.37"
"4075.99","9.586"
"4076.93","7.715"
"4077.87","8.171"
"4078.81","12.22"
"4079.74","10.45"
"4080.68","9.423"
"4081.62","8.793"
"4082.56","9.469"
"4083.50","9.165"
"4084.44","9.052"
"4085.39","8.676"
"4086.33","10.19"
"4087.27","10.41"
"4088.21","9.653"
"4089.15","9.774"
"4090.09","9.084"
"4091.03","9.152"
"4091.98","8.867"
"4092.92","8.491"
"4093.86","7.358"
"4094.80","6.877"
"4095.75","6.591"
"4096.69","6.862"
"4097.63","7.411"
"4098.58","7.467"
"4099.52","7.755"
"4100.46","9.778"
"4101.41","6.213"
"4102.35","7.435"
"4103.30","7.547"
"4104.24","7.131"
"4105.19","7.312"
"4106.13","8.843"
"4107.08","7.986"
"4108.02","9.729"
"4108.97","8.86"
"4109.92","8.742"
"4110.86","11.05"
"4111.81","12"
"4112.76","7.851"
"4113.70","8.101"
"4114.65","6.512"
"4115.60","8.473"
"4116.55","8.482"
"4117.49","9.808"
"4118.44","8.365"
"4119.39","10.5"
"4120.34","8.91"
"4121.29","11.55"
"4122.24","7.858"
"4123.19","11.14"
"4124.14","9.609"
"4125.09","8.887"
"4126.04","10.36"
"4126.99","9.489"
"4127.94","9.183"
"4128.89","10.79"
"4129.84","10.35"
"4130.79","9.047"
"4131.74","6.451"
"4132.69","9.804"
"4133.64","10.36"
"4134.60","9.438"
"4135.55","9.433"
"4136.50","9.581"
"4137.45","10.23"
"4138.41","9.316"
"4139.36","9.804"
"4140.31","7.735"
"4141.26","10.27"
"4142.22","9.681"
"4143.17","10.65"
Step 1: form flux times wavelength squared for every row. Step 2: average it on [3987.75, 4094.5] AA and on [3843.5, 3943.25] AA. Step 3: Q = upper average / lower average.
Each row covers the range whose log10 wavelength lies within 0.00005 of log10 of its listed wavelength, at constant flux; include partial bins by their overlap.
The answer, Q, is 1.3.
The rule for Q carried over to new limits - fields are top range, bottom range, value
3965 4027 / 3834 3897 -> 1.27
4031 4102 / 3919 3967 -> 1.25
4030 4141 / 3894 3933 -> 1.21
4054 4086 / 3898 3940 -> 1.24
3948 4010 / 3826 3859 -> 1.34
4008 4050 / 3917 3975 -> 1.42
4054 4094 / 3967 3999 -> 1.28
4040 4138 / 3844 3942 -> 1.26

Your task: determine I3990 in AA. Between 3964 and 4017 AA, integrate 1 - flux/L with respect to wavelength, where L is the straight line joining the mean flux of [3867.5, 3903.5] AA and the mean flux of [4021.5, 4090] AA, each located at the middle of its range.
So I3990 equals 3.1 AA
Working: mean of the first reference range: 7.57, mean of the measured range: 8.63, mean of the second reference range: 10.1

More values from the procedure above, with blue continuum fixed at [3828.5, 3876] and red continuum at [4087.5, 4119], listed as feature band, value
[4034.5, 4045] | -2.7 AA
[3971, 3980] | 1.5 AA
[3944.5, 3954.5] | -2.1 AA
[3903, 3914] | -2.3 AA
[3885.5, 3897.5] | 1.1 AA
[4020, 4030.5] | -3.4 AA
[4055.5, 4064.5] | -2.0 AA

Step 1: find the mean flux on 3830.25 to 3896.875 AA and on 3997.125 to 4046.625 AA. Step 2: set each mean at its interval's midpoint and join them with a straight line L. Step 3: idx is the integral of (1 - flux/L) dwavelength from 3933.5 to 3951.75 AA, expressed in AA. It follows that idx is 1.15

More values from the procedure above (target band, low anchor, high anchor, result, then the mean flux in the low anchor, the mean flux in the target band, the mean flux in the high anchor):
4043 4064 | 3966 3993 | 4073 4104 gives -4.6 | 7.27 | 10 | 8.7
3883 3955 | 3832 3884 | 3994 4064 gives 2.8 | 7.59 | 8.26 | 10.4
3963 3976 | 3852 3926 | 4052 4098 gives 4.6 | 8.34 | 5.67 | 9.36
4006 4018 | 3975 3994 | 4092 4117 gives -3.4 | 8.42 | 10.7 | 8.12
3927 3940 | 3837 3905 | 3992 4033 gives 3.1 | 7.7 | 6.84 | 10.5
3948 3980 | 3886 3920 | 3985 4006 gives 6.9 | 8.32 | 7.27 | 9.77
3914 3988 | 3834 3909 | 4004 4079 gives 7.9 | 7.7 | 7.92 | 10.3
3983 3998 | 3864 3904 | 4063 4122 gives -1.7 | 7.69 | 9.3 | 8.96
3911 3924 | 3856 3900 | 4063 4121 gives -2.3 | 7.78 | 9.42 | 8.93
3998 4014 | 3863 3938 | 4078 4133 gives -4.0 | 8.05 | 10.6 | 8.91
